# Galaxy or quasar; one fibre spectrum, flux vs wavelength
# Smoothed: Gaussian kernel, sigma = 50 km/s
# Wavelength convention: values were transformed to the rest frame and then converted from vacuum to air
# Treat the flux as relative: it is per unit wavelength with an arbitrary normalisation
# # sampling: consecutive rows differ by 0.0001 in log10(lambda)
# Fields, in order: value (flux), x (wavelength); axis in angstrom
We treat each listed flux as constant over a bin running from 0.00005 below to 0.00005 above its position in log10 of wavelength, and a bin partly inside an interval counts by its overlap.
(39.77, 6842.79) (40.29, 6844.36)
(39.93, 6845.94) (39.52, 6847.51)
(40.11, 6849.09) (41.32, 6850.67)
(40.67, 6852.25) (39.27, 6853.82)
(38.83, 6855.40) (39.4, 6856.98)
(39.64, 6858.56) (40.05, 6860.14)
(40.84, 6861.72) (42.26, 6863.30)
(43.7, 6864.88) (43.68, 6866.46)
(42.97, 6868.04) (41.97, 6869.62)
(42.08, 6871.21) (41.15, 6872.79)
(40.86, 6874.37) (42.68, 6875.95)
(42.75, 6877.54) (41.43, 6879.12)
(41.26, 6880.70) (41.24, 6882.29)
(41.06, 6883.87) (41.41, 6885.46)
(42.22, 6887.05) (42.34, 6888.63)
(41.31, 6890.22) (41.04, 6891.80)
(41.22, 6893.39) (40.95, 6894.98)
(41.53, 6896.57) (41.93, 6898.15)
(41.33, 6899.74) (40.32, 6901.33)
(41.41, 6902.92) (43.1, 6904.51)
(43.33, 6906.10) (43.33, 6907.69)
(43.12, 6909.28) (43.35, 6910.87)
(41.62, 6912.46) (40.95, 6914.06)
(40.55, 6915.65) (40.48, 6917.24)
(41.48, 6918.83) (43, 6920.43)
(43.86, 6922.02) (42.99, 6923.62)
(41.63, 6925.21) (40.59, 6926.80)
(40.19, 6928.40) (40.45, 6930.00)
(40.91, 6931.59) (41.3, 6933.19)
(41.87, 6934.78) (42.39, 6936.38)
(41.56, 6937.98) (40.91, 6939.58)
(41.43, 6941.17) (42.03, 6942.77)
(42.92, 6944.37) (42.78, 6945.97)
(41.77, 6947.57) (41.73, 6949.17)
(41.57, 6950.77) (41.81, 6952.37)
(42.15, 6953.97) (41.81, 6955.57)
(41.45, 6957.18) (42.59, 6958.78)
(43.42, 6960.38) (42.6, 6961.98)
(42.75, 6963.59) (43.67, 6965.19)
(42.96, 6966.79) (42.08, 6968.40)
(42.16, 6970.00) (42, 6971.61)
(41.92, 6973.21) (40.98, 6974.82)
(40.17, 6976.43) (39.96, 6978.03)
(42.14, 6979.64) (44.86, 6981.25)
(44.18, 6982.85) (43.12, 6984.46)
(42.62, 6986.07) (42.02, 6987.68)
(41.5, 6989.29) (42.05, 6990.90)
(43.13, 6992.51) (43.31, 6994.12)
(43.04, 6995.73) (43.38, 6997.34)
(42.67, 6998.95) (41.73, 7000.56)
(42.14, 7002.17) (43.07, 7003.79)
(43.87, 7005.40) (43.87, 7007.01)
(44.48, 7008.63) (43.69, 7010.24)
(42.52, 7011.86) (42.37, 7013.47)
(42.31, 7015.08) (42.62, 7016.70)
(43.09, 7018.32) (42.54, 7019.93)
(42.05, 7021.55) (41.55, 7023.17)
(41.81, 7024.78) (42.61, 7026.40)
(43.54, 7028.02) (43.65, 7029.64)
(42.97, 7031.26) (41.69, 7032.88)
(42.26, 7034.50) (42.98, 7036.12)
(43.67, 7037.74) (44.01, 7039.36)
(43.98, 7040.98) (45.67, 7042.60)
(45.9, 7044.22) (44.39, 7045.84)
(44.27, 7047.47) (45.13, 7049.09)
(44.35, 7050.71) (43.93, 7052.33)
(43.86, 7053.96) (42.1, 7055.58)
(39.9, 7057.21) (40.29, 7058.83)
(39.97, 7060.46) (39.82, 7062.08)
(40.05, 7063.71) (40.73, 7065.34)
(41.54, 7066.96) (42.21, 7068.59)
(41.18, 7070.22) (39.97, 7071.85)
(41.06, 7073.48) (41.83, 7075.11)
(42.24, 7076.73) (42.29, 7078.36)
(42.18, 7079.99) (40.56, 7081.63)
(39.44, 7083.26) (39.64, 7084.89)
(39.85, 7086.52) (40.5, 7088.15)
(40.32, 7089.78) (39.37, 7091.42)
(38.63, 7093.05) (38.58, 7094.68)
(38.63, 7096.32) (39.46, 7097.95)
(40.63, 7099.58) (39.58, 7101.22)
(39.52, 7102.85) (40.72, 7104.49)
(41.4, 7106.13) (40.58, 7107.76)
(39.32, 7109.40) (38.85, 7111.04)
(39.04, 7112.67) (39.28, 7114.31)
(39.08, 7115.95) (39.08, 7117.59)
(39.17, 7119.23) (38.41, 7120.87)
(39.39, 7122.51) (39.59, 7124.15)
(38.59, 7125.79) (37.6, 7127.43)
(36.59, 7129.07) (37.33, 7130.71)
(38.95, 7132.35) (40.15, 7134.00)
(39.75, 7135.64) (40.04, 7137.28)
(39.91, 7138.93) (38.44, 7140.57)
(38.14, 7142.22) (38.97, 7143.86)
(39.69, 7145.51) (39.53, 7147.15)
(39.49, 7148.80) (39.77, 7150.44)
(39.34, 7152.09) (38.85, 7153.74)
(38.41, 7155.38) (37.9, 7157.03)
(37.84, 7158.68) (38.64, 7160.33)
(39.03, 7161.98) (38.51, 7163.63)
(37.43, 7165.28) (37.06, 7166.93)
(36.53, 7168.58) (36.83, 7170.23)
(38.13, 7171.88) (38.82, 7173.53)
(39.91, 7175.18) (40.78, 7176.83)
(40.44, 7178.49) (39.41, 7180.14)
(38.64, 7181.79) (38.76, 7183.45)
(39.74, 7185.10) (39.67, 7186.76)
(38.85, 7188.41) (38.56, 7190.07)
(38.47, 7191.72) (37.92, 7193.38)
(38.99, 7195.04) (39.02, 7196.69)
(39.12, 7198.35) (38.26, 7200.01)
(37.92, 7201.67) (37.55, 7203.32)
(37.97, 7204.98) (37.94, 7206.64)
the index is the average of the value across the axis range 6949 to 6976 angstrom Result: 42.2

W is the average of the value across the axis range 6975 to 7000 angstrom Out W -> 42.5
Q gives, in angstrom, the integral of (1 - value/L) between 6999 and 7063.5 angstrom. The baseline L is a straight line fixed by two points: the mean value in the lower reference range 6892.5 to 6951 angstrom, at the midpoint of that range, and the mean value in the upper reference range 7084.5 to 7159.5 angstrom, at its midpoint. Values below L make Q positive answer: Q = -4.0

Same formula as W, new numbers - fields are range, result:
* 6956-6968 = 42.7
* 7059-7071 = 40.7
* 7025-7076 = 42.6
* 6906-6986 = 42.1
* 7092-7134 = 39.1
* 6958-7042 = 42.7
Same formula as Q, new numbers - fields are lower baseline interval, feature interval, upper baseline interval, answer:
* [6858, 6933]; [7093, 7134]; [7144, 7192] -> 0.3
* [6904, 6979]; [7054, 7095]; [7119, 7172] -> -0.9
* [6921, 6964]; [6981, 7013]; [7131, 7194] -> -1.5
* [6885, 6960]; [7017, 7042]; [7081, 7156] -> -1.5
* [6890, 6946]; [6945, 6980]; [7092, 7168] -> -0.7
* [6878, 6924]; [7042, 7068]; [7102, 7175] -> -1.7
